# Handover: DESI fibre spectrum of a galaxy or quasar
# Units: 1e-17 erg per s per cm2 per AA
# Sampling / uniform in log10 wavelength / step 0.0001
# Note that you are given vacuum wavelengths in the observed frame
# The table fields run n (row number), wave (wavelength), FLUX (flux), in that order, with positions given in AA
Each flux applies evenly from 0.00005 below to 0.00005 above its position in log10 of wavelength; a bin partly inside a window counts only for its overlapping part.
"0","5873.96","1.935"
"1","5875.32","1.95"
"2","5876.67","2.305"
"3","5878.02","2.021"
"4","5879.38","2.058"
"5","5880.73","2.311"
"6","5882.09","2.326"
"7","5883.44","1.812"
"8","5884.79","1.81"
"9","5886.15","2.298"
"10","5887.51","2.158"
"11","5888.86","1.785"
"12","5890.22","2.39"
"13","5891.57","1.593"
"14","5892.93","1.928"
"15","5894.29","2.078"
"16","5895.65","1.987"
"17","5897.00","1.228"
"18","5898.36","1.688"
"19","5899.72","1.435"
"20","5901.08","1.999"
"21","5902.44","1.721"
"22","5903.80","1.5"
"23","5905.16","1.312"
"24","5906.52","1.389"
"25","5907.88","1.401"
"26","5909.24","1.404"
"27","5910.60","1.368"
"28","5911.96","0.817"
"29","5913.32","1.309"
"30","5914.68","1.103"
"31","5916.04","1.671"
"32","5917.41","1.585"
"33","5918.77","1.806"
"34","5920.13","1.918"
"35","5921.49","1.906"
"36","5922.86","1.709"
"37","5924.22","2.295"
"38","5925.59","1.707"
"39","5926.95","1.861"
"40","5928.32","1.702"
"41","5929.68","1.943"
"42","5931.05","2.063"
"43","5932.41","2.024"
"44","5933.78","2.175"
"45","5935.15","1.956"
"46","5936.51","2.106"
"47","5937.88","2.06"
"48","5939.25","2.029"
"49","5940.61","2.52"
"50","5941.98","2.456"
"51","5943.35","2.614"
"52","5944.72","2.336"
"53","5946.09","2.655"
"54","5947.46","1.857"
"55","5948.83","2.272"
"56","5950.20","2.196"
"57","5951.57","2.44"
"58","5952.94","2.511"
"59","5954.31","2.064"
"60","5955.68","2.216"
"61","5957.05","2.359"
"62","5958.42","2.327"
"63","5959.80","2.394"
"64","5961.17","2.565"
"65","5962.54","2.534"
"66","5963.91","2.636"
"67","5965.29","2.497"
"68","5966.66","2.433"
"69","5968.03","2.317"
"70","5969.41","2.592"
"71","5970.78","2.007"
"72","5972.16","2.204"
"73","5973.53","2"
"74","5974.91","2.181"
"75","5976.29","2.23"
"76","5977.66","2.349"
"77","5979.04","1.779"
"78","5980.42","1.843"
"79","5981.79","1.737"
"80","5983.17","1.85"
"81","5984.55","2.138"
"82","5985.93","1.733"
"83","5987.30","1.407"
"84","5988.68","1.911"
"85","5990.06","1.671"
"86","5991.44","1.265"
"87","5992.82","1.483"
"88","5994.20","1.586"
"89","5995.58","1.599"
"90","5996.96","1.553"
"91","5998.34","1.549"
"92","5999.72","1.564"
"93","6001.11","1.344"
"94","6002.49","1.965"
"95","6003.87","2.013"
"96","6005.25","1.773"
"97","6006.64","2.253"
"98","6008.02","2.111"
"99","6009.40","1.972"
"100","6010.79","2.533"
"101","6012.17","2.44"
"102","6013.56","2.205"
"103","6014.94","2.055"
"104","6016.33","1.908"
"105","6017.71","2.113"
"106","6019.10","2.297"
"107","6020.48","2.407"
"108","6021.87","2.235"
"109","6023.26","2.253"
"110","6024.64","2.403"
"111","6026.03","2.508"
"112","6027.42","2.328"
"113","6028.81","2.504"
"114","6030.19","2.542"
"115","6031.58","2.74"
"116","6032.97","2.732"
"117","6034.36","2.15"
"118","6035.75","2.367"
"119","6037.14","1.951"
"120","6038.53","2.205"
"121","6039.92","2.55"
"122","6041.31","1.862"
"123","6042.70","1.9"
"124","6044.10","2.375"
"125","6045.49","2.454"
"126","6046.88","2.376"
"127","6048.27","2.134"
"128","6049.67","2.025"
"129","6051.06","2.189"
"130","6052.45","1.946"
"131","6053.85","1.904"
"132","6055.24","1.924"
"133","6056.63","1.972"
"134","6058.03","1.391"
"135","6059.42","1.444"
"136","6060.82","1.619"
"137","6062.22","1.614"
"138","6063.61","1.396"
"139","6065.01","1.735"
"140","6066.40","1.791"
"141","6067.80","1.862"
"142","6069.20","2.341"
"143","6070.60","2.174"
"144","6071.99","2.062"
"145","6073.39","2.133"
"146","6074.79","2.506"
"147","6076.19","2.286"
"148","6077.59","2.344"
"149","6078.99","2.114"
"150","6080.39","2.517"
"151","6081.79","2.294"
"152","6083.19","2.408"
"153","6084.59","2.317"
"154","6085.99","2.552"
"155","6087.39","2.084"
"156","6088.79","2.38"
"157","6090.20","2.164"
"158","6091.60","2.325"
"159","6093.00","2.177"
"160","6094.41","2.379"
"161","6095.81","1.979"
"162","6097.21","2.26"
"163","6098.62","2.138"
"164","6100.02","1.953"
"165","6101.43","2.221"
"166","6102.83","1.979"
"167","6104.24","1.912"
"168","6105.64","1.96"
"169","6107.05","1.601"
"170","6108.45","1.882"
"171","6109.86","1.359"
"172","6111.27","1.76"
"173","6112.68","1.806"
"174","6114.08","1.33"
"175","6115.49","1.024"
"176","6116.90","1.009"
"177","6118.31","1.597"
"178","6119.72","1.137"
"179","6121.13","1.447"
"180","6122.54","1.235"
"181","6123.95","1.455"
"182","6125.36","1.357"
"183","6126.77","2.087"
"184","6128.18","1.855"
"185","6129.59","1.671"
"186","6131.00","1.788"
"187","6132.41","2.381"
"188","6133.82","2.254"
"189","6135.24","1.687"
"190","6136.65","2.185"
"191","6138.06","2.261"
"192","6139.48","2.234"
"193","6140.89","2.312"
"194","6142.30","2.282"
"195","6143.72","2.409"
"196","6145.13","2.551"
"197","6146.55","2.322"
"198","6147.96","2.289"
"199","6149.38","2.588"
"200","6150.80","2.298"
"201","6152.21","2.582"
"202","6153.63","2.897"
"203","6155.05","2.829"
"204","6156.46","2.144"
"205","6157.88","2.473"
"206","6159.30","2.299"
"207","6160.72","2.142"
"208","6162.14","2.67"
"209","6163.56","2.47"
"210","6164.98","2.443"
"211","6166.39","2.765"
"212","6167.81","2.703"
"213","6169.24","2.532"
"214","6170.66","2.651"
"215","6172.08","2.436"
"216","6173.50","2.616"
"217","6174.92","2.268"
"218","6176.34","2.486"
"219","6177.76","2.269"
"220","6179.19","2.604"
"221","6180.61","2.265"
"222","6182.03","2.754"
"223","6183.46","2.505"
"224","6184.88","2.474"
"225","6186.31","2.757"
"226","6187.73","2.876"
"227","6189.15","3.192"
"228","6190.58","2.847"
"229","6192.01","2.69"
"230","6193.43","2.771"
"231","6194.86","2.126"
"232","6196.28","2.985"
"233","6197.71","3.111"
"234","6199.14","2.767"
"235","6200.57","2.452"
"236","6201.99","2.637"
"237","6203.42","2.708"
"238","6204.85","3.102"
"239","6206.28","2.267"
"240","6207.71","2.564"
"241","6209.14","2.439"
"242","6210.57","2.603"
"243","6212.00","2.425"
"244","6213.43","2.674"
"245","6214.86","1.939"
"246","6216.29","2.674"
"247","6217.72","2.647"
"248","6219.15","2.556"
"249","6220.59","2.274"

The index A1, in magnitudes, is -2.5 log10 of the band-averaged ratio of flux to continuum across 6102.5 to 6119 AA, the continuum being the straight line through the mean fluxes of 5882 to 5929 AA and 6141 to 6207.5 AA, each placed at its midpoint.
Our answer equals 0.43 mag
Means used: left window 1.71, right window 2.57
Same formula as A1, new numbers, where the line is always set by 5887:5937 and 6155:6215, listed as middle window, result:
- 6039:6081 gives 0.08 mag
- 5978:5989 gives 0.08 mag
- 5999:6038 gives -0.07 mag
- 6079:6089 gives -0.04 mag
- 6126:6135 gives 0.21 mag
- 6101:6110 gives 0.24 mag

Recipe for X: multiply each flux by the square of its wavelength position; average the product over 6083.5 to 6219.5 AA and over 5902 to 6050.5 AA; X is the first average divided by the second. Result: 1.18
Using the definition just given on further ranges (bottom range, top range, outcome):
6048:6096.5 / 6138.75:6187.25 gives 1.23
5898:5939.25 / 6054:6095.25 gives 1.28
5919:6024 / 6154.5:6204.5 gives 1.34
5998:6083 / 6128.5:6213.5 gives 1.23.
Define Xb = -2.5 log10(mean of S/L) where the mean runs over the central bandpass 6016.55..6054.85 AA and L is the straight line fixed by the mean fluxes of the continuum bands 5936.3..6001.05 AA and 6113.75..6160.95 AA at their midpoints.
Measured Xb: -0.104 mag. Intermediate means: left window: 2.09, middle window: 2.27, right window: 2.02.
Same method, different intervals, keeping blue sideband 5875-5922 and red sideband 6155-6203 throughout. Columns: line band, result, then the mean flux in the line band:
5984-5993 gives 0.21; 1.66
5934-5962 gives -0.21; 2.3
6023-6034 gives -0.17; 2.5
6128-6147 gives 0.14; 2.16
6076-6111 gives 0.09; 2.14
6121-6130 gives 0.46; 1.59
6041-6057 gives 0.05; 2.1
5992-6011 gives 0.16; 1.78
